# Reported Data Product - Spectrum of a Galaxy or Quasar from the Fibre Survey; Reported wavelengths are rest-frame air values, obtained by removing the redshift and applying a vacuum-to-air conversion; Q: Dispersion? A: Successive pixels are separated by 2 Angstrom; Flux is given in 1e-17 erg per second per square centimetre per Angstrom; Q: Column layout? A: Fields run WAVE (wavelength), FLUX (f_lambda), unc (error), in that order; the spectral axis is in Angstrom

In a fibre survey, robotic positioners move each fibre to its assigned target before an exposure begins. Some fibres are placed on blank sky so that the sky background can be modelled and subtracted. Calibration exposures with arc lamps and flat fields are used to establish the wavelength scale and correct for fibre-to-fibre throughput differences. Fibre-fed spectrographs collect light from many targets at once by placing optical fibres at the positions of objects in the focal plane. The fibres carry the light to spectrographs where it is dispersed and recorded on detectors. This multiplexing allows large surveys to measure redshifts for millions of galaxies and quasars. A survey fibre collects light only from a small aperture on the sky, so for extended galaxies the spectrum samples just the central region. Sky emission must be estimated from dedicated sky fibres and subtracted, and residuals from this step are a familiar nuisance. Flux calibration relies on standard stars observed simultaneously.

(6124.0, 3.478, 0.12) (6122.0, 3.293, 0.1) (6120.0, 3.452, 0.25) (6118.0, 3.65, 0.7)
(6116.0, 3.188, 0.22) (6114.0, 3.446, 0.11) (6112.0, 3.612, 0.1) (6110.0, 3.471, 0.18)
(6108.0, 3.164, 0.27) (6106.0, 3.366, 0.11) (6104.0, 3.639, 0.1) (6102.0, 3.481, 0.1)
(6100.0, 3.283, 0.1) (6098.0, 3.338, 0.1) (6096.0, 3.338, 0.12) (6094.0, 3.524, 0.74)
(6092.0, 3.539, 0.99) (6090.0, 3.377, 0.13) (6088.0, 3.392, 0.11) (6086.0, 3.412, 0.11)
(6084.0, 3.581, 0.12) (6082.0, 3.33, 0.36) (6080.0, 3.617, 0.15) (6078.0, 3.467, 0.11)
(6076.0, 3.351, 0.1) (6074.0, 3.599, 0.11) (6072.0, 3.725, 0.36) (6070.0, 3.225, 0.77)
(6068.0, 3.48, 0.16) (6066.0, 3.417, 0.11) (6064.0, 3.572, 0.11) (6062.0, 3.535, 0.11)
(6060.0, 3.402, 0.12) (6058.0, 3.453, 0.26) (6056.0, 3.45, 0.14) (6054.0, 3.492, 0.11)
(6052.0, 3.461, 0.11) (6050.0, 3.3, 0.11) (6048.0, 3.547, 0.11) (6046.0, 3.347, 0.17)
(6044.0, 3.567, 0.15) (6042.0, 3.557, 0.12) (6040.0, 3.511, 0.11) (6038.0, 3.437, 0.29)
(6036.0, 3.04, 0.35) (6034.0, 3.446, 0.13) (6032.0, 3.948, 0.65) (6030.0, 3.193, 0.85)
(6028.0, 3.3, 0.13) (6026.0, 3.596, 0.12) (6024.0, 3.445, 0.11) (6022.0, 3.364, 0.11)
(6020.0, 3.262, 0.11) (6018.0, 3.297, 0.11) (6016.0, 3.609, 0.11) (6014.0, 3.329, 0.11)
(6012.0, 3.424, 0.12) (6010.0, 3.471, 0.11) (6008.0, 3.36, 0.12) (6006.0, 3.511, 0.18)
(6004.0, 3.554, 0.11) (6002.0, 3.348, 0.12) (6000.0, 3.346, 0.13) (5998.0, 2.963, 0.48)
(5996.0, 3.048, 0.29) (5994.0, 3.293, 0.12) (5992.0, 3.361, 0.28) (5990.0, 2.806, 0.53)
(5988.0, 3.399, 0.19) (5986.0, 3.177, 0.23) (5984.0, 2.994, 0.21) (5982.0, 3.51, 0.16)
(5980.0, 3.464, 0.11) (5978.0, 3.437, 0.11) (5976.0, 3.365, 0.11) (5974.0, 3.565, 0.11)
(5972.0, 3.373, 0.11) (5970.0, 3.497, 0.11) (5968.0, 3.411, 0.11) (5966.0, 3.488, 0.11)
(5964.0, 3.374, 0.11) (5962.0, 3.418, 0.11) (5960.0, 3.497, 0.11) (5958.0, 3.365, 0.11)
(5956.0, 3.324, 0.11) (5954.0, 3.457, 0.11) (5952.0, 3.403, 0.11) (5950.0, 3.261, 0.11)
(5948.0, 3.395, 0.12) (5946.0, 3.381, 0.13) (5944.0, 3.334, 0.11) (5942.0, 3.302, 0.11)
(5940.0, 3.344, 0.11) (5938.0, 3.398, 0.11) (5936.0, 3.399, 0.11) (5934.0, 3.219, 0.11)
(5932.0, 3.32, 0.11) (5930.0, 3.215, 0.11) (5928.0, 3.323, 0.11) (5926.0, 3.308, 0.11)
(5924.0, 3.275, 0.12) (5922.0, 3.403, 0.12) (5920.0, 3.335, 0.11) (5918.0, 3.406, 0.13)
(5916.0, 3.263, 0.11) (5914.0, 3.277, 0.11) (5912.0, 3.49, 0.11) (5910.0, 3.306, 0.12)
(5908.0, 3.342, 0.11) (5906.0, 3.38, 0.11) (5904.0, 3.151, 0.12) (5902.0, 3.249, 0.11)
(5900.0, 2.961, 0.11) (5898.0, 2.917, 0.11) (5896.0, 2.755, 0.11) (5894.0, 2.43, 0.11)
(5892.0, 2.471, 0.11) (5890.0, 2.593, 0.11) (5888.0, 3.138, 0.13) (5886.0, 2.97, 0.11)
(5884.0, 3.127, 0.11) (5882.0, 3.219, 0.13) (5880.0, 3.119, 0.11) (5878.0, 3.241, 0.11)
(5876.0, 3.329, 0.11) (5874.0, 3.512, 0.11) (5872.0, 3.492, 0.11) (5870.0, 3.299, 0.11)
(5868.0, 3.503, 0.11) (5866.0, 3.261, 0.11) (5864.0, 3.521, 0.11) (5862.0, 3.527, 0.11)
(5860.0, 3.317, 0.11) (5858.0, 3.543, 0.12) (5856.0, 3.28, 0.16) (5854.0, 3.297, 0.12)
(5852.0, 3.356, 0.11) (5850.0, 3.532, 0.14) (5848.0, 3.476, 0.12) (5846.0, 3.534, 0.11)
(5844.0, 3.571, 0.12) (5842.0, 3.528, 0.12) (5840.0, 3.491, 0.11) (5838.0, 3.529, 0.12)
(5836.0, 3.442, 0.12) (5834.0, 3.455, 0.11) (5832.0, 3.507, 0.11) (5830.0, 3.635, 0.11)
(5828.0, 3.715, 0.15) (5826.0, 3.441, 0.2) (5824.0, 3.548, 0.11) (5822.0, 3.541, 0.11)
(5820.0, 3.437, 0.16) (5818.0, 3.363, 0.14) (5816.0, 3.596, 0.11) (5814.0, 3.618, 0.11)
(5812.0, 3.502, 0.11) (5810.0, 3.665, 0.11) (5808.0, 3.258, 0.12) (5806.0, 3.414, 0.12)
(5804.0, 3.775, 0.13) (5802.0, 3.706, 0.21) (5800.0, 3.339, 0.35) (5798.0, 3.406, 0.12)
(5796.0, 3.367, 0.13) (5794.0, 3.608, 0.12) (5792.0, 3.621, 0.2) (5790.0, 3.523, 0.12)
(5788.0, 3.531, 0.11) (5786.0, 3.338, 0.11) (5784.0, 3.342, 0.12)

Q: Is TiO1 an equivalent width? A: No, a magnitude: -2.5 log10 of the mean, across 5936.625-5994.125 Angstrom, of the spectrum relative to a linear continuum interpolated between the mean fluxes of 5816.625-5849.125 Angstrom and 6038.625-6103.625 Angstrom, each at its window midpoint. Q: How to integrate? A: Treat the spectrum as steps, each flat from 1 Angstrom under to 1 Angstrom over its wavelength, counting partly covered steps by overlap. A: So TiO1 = 0.04 mag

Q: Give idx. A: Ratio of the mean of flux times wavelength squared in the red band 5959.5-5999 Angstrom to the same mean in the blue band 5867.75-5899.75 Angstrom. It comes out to 1.12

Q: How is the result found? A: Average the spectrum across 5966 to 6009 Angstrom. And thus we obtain 3.33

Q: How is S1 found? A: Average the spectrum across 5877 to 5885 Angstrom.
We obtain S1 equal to 3.18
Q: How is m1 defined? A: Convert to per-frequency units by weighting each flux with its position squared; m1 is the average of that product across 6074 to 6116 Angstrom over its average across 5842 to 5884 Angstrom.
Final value 1.1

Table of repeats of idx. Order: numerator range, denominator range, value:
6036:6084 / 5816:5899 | 1.12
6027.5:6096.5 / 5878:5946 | 1.14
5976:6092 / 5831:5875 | 1.05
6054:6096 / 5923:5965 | 1.08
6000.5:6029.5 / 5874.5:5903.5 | 1.20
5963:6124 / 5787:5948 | 1.08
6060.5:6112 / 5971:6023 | 1.07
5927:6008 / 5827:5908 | 1.05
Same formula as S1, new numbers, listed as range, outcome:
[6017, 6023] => 3.31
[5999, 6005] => 3.42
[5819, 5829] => 3.54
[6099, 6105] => 3.47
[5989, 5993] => 3.08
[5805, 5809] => 3.34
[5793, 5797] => 3.49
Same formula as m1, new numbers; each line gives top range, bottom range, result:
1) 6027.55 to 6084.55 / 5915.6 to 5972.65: 1.07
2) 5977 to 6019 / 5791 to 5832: 1.00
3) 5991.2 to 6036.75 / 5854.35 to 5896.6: 1.11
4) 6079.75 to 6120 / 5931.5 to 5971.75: 1.07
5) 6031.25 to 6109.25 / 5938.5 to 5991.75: 1.06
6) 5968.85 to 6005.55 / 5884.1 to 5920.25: 1.11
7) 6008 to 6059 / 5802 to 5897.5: 1.09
